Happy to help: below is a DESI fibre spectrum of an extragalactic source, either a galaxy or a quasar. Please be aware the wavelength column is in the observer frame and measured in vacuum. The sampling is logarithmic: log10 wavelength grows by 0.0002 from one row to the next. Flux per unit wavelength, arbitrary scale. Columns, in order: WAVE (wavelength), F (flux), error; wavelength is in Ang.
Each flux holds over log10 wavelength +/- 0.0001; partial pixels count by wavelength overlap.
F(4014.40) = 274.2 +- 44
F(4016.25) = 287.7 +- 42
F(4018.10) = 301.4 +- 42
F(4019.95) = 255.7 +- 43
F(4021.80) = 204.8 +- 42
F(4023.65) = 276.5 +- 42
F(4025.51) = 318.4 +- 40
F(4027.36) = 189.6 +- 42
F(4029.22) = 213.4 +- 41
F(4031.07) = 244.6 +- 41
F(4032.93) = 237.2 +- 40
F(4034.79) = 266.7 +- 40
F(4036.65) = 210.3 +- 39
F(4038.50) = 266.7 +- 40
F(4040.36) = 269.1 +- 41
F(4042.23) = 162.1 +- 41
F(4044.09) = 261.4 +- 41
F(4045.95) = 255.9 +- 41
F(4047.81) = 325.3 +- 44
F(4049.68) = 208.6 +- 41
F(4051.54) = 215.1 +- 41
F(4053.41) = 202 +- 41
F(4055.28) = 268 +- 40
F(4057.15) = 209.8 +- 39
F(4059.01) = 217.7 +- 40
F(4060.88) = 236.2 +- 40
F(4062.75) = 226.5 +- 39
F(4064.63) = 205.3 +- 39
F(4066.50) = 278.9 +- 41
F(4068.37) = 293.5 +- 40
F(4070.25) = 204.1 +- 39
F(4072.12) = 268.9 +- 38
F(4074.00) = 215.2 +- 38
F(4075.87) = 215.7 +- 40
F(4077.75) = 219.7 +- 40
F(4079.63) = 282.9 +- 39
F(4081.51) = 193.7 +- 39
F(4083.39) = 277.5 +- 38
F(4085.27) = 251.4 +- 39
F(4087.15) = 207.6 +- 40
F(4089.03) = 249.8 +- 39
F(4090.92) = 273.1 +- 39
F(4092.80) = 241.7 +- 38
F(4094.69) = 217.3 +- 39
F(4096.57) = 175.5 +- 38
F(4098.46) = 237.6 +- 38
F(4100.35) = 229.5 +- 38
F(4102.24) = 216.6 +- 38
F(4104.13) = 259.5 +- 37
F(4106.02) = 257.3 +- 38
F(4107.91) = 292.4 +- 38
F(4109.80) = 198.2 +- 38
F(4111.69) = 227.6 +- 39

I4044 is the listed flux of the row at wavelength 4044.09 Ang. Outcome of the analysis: 261.4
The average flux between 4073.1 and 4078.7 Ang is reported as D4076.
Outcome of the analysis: 217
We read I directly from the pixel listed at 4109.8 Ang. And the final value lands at 198.2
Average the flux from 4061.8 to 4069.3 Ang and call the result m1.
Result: 251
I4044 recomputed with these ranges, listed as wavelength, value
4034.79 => 266.7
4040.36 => 269.1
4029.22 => 213.4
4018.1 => 301.4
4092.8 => 241.7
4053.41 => 202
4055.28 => 268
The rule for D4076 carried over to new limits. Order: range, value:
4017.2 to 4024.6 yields 260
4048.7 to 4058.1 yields 221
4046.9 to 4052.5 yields 249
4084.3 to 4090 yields 237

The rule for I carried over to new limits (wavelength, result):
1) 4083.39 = 277.5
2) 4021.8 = 204.8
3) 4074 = 215.2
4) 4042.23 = 162.1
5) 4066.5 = 278.9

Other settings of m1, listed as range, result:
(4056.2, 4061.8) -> 222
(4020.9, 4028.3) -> 247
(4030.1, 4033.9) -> 241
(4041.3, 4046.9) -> 227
